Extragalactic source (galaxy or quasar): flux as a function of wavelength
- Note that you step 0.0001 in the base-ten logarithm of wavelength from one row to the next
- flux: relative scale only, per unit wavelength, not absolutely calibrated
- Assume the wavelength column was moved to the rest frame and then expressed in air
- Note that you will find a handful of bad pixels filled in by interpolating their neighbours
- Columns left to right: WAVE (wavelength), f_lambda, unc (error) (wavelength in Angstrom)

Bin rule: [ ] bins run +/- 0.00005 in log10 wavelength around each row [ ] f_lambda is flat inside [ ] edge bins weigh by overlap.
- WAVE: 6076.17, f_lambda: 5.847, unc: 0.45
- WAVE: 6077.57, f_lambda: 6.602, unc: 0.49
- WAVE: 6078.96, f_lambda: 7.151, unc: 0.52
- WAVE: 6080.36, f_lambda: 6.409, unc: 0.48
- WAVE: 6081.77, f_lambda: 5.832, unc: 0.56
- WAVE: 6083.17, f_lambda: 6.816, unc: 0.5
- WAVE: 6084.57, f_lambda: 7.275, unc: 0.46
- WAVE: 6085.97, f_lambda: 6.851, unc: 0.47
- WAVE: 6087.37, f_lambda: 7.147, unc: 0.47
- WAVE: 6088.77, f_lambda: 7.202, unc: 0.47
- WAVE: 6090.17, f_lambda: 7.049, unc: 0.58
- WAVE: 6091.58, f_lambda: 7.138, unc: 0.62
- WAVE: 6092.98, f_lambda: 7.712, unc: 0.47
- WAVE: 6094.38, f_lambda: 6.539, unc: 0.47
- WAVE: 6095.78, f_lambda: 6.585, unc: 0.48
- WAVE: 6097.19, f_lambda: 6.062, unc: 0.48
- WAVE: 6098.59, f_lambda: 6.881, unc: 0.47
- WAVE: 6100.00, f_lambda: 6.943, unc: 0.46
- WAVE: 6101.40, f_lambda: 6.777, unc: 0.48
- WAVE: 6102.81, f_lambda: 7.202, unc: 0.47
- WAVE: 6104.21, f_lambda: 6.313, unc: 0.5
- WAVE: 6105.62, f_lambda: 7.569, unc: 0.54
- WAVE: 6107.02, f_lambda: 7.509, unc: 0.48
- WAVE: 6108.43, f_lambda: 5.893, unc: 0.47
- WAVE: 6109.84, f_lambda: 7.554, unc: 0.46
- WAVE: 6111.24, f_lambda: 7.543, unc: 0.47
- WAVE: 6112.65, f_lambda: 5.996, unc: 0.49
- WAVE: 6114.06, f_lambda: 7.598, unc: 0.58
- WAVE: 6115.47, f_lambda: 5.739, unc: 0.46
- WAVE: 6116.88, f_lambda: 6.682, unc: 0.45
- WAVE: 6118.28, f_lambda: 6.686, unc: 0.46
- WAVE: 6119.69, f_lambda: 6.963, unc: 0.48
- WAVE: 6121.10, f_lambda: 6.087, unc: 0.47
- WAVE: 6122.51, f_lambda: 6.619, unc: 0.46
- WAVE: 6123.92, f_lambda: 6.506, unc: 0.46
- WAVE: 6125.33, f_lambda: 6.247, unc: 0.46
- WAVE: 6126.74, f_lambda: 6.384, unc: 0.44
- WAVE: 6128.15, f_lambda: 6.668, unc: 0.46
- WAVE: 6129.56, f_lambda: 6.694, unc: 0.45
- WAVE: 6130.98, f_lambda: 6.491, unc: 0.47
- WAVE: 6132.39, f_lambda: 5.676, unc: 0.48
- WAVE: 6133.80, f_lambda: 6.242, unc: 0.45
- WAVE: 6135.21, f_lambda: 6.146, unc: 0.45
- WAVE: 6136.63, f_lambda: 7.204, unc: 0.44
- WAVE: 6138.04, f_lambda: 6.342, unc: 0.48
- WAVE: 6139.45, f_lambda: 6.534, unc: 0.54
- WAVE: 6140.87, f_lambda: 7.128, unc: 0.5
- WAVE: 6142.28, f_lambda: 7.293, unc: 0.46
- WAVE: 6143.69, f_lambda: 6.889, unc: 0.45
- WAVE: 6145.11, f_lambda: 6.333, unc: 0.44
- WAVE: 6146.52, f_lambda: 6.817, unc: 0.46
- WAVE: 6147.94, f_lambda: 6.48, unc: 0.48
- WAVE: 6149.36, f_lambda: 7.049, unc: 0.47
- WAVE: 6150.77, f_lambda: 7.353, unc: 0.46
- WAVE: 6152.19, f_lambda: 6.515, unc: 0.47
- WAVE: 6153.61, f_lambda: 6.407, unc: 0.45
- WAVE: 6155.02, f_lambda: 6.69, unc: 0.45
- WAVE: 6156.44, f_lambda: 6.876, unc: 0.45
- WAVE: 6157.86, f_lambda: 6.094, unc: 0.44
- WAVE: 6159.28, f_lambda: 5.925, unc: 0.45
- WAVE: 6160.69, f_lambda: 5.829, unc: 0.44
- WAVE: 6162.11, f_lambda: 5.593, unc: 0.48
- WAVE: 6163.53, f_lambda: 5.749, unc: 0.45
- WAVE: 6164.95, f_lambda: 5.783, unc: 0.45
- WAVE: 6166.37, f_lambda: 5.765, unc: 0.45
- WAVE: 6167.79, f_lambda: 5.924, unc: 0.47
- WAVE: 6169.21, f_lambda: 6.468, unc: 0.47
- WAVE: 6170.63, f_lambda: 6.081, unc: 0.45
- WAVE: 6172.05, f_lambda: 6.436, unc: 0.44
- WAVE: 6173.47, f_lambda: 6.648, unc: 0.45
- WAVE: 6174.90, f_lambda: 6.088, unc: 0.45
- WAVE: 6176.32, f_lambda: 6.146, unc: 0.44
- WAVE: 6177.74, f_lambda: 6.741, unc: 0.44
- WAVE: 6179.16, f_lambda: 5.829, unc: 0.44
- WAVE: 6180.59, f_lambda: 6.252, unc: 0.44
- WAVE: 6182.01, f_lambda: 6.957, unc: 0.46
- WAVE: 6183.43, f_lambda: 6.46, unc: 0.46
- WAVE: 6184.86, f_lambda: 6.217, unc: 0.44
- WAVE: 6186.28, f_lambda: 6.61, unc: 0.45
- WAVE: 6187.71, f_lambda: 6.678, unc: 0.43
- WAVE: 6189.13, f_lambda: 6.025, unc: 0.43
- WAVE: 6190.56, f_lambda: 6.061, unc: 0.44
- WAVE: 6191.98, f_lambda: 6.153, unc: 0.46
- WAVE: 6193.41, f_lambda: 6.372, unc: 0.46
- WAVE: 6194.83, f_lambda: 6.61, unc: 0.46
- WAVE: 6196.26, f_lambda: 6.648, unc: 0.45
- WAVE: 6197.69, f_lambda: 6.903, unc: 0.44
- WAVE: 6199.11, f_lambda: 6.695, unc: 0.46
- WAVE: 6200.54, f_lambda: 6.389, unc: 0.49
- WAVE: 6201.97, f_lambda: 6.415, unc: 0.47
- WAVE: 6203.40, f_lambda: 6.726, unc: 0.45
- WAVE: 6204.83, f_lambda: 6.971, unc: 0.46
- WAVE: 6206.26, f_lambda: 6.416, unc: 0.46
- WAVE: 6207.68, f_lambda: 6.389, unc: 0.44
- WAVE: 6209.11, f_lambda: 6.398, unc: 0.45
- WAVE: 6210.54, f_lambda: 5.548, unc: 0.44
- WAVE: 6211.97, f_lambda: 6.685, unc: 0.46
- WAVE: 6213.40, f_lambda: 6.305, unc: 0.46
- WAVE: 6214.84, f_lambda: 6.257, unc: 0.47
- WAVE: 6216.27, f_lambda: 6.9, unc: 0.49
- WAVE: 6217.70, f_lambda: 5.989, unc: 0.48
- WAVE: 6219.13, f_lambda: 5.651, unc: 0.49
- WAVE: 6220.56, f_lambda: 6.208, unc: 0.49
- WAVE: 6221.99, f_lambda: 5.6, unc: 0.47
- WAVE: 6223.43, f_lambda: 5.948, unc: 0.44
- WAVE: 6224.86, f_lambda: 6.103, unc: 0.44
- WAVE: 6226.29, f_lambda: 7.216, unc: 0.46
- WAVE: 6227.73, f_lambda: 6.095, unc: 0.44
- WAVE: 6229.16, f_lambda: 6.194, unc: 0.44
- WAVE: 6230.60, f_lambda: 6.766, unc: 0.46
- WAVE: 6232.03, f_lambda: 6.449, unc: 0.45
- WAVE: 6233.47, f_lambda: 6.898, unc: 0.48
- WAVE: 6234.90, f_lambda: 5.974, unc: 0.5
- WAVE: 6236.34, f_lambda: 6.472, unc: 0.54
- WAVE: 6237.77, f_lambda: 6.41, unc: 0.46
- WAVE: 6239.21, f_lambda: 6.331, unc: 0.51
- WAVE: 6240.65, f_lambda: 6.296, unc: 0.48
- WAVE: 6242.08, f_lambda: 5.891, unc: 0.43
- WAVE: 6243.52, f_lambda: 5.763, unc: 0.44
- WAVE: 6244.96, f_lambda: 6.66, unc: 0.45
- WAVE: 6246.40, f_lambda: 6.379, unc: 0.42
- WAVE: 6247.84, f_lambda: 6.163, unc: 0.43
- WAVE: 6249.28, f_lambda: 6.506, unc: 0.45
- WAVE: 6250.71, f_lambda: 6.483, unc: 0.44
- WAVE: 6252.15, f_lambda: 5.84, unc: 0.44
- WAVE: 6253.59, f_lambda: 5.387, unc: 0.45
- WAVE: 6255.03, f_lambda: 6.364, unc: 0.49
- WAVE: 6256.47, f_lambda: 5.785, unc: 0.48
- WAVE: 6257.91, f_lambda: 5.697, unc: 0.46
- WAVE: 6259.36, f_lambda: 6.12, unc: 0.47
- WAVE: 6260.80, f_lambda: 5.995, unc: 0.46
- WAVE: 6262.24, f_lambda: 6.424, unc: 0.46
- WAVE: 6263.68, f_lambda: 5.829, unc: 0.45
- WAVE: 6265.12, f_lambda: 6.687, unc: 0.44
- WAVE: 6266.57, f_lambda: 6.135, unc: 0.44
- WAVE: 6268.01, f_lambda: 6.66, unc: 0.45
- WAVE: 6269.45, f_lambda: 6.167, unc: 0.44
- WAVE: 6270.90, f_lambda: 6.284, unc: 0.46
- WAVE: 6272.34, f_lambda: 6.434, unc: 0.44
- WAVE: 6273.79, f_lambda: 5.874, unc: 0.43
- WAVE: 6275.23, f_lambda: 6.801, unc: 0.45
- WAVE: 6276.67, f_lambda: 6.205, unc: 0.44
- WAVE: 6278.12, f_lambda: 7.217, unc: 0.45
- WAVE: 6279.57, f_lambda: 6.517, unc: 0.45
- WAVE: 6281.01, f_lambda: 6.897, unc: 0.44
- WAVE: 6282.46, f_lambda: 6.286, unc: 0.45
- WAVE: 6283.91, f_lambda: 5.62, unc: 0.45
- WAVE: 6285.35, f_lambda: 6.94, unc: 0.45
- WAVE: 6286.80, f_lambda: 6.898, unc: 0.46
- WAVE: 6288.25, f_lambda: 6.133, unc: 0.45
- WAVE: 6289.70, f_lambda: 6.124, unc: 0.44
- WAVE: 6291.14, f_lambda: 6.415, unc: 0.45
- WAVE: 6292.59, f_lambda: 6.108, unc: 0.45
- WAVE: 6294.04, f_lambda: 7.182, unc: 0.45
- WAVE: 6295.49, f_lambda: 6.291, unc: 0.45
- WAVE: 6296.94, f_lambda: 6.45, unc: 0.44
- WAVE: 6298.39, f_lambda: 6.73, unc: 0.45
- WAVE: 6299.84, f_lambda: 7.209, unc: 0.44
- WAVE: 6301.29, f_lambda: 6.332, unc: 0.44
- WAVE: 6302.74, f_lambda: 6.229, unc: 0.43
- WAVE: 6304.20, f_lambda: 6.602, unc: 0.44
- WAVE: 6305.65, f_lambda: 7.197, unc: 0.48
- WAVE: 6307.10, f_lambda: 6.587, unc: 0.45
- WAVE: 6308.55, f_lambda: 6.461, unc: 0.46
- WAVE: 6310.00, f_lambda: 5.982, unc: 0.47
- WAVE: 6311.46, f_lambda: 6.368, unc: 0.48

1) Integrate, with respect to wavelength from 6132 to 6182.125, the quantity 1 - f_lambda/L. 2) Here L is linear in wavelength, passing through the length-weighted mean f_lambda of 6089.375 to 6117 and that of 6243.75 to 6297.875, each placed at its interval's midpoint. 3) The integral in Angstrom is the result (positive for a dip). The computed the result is 2.2 Angstrom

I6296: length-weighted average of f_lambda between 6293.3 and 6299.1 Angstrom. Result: 6.66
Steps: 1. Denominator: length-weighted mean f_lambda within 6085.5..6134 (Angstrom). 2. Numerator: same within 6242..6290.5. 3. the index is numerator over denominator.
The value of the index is 0.9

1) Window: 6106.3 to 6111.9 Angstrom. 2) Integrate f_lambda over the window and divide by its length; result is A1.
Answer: 7.13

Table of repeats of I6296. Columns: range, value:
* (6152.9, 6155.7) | 6.56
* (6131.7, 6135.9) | 6.03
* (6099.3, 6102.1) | 6.87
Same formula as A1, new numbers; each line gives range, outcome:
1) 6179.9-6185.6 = 6.48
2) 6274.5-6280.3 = 6.69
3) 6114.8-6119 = 6.39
